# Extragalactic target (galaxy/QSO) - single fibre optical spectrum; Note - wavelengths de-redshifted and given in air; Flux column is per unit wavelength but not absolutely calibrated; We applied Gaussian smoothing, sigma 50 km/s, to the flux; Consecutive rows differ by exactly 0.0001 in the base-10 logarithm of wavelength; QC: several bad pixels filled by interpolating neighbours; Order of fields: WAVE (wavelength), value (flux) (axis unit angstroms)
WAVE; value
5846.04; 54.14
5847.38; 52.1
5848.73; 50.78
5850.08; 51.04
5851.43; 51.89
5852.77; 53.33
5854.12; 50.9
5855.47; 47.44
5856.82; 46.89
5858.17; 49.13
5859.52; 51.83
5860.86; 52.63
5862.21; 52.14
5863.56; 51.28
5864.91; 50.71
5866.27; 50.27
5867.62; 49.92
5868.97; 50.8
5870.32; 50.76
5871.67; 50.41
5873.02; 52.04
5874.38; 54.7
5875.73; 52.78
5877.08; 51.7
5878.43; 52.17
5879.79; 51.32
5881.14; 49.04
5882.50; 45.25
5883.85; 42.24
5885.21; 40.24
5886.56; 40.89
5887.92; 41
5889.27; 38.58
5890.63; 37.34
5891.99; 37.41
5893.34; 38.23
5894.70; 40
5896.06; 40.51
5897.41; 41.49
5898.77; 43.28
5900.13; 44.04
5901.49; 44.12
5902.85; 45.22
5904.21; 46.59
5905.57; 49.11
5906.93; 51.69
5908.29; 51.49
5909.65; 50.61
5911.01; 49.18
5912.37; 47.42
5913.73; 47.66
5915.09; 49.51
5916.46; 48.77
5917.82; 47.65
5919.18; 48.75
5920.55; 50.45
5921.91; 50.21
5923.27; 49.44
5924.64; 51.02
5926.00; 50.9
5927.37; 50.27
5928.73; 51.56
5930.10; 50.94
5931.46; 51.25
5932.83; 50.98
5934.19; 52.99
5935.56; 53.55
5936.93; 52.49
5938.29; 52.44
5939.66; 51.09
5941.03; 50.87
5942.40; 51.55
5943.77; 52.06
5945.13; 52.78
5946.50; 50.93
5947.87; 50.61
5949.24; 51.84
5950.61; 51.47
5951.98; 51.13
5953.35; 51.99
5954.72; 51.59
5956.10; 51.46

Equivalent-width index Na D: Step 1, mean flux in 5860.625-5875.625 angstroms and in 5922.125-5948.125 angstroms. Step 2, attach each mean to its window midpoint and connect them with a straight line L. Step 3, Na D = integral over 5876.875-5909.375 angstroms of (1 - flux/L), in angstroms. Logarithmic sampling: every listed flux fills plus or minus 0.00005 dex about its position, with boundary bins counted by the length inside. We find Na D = 4.5 angstroms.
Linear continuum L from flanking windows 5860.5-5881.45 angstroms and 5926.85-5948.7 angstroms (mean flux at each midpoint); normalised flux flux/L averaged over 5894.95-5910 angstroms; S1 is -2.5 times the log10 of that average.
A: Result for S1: 0.13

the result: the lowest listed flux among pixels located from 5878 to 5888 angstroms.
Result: 40.24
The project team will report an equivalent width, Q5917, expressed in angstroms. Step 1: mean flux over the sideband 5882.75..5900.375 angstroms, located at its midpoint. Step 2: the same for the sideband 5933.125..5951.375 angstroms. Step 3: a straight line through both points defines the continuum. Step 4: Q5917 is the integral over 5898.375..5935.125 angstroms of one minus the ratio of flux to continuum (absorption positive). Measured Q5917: -2.4 angstroms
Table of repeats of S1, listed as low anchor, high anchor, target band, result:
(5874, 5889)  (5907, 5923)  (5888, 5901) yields 0.19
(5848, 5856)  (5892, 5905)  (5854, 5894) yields -0.01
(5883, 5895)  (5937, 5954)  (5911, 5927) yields -0.07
